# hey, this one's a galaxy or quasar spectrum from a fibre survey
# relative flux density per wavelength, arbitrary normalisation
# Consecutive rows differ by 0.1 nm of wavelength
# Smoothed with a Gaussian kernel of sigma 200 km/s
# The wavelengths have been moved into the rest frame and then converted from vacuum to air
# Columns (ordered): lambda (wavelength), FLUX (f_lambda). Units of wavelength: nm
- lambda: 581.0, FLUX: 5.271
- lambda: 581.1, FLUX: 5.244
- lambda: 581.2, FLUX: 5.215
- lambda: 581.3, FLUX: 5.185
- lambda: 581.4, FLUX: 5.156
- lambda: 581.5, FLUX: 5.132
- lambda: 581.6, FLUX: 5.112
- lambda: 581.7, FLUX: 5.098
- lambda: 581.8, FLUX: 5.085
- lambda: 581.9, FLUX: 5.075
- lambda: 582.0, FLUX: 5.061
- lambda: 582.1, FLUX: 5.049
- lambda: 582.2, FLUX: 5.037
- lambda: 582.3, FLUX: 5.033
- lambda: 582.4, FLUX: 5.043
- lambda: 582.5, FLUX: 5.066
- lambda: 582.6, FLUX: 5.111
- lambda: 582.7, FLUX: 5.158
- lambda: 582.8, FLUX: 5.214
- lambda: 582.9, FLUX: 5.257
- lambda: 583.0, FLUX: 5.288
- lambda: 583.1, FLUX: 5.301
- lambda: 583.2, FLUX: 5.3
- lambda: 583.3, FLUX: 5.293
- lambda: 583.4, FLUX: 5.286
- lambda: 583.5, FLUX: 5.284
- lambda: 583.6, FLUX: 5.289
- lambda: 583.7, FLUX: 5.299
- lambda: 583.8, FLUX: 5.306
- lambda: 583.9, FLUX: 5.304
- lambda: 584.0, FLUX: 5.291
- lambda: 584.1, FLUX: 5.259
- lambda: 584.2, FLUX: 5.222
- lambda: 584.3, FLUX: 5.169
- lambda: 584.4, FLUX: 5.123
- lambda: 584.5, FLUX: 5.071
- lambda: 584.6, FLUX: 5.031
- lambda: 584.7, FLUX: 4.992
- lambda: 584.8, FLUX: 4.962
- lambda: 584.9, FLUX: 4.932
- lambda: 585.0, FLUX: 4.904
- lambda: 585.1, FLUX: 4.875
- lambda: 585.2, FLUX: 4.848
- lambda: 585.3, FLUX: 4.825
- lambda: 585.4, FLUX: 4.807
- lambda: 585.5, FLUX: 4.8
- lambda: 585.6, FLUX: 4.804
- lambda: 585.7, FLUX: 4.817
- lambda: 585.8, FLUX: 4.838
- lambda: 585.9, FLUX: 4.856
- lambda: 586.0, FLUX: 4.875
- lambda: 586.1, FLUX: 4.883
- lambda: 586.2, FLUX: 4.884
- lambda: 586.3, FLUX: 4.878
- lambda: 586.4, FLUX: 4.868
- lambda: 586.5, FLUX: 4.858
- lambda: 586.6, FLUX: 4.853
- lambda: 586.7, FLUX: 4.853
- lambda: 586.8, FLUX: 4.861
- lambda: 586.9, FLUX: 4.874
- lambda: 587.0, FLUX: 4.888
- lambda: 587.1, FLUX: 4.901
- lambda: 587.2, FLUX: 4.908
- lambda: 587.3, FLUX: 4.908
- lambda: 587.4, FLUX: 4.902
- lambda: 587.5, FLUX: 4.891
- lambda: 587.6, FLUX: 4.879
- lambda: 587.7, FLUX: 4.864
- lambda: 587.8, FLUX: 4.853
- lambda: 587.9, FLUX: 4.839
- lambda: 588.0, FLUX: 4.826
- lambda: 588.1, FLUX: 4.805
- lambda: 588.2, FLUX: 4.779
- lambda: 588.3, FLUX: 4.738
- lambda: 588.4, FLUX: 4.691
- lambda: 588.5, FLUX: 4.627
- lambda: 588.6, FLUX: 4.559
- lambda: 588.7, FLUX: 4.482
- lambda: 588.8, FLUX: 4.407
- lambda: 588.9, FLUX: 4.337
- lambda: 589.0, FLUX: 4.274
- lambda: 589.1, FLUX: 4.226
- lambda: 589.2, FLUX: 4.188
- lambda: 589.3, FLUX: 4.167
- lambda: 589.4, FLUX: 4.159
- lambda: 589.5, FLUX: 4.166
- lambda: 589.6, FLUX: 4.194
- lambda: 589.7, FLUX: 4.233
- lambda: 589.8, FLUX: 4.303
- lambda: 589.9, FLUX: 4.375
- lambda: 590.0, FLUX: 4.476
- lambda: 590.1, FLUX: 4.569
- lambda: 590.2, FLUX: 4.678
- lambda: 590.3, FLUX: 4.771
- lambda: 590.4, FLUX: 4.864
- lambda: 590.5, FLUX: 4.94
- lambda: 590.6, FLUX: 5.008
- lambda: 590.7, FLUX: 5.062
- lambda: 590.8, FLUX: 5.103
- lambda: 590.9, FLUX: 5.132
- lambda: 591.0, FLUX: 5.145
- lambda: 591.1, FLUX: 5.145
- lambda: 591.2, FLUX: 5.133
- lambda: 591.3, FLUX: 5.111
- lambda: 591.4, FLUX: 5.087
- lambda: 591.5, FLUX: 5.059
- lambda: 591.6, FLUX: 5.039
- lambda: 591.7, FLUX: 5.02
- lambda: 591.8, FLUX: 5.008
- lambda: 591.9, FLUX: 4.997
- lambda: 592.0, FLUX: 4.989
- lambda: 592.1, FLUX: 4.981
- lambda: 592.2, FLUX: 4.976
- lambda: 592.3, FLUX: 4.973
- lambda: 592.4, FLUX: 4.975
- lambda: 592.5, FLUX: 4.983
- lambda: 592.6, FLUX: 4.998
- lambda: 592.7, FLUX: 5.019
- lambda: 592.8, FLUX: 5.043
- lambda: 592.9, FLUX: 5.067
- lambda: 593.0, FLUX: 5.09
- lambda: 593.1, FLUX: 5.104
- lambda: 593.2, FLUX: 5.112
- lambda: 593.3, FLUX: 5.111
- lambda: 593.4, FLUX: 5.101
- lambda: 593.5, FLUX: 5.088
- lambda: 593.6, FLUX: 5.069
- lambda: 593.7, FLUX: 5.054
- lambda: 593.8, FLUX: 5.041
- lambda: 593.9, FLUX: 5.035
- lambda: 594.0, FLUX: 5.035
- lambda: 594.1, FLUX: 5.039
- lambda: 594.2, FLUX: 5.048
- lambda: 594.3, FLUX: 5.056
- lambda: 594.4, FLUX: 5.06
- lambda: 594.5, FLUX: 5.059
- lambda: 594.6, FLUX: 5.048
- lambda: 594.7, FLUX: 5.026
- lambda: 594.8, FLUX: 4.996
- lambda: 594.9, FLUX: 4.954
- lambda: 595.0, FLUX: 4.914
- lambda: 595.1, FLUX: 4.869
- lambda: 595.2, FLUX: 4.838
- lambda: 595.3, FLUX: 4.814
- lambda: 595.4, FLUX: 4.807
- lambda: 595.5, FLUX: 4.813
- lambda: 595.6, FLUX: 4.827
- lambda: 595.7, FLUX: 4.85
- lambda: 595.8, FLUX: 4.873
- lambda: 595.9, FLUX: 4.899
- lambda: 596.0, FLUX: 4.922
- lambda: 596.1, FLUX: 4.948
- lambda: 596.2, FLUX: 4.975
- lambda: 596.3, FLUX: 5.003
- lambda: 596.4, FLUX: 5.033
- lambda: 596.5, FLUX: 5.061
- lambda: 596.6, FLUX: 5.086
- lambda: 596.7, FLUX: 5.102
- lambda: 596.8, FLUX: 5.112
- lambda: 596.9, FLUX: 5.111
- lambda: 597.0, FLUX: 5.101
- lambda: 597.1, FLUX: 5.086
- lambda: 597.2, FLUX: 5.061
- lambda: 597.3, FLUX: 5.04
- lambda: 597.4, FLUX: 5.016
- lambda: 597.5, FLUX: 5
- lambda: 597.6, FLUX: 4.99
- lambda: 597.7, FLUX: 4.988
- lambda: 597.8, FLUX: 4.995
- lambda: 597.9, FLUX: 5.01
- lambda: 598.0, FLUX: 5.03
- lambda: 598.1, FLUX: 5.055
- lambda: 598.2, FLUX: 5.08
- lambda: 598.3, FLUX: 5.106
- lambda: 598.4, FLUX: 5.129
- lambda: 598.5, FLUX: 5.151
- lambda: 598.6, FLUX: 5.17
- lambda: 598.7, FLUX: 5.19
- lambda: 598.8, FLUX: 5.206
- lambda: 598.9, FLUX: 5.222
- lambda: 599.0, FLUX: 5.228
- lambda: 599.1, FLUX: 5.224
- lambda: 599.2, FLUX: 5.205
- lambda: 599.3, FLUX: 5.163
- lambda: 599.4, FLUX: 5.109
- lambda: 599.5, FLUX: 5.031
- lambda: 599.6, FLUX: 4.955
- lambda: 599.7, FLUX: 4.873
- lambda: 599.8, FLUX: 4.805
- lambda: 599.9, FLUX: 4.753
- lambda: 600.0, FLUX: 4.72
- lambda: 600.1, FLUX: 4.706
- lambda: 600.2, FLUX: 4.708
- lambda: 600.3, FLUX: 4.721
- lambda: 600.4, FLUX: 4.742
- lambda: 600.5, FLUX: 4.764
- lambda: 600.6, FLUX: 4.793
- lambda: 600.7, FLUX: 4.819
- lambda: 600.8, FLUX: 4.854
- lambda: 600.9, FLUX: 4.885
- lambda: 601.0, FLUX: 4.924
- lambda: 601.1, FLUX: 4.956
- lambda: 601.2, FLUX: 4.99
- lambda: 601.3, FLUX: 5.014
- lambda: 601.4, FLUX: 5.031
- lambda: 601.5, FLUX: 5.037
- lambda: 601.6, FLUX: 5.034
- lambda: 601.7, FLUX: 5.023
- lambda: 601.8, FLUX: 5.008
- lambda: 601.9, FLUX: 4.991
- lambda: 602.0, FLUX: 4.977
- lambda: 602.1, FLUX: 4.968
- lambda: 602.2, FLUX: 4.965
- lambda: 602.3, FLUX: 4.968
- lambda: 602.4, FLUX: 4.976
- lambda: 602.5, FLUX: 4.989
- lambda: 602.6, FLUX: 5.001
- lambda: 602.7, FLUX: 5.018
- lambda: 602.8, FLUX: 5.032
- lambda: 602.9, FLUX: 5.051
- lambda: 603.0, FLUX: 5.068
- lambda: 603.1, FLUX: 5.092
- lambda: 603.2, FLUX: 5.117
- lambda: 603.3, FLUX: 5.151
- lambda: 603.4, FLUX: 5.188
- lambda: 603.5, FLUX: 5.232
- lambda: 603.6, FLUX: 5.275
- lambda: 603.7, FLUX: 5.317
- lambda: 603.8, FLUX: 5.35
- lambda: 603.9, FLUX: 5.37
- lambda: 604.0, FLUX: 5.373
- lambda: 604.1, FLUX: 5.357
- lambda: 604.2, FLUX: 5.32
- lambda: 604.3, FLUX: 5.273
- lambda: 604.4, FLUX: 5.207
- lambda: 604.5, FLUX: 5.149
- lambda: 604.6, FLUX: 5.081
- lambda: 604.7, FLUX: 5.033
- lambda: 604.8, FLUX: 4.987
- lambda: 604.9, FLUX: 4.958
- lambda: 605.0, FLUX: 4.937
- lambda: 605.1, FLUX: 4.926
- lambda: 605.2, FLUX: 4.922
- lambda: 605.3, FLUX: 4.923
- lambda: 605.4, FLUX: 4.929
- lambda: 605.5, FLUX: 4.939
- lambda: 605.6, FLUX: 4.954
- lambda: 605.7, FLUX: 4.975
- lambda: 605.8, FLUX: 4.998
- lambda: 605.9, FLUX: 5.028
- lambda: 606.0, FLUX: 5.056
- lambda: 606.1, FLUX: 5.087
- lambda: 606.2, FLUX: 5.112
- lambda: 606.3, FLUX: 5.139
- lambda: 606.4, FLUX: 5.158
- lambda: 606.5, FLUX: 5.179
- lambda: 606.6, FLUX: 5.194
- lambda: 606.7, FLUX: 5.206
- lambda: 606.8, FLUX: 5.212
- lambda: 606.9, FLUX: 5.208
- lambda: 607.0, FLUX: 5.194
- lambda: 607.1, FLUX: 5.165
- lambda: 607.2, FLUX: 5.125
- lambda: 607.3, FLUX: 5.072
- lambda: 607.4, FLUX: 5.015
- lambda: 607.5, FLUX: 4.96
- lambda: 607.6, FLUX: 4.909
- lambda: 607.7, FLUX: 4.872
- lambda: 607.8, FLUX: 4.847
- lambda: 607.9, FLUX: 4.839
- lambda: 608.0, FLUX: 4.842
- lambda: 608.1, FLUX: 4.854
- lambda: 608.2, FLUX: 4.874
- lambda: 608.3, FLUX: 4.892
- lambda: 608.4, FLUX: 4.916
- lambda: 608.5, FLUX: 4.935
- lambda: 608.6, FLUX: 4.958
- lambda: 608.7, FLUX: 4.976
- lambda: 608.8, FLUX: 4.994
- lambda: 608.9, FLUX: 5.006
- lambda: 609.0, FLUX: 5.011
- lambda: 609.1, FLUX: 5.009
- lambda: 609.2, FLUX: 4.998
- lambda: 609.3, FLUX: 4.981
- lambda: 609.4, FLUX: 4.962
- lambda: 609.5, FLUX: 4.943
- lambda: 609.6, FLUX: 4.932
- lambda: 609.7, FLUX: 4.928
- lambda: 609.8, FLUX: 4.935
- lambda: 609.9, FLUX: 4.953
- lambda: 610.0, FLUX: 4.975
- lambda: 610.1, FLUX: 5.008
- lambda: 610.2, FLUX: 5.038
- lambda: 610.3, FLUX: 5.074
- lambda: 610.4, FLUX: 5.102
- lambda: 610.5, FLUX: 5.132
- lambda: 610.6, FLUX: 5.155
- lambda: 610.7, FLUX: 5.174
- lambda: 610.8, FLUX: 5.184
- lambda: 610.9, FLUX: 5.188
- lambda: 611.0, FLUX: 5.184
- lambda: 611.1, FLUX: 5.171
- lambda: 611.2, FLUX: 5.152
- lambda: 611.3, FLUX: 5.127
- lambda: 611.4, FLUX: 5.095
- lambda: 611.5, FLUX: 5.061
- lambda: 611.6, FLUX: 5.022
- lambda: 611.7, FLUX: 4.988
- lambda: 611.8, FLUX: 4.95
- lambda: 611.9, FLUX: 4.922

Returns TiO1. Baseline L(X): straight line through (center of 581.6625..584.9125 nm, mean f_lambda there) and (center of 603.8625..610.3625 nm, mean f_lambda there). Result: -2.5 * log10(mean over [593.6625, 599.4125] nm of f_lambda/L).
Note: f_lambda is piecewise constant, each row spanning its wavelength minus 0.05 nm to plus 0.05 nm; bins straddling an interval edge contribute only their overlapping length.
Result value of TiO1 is 0.013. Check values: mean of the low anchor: 5.16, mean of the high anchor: 5.03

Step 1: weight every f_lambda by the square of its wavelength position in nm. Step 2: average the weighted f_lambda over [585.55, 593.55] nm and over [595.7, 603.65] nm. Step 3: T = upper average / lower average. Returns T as 1.1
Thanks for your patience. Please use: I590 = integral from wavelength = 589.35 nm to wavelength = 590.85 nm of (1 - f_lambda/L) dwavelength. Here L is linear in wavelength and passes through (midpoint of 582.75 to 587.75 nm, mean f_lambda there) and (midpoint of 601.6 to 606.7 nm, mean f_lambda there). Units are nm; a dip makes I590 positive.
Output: 0.131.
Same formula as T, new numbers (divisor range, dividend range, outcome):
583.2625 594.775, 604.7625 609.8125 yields 1.09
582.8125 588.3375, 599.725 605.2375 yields 1.06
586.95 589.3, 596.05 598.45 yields 1.11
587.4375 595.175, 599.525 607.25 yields 1.08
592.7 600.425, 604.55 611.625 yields 1.04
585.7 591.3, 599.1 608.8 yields 1.12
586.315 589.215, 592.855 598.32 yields 1.09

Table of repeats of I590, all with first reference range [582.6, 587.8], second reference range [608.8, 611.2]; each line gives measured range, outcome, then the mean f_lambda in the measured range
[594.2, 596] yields 0.04 nm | 4.93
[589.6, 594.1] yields 0.07 nm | 4.95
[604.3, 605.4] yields 0.00 nm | 5.02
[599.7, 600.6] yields 0.05 nm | 4.75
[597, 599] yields -0.02 nm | 5.08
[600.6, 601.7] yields 0.02 nm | 4.95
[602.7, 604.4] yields -0.06 nm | 5.22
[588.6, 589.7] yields 0.16 nm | 4.27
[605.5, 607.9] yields -0.01 nm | 5.06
